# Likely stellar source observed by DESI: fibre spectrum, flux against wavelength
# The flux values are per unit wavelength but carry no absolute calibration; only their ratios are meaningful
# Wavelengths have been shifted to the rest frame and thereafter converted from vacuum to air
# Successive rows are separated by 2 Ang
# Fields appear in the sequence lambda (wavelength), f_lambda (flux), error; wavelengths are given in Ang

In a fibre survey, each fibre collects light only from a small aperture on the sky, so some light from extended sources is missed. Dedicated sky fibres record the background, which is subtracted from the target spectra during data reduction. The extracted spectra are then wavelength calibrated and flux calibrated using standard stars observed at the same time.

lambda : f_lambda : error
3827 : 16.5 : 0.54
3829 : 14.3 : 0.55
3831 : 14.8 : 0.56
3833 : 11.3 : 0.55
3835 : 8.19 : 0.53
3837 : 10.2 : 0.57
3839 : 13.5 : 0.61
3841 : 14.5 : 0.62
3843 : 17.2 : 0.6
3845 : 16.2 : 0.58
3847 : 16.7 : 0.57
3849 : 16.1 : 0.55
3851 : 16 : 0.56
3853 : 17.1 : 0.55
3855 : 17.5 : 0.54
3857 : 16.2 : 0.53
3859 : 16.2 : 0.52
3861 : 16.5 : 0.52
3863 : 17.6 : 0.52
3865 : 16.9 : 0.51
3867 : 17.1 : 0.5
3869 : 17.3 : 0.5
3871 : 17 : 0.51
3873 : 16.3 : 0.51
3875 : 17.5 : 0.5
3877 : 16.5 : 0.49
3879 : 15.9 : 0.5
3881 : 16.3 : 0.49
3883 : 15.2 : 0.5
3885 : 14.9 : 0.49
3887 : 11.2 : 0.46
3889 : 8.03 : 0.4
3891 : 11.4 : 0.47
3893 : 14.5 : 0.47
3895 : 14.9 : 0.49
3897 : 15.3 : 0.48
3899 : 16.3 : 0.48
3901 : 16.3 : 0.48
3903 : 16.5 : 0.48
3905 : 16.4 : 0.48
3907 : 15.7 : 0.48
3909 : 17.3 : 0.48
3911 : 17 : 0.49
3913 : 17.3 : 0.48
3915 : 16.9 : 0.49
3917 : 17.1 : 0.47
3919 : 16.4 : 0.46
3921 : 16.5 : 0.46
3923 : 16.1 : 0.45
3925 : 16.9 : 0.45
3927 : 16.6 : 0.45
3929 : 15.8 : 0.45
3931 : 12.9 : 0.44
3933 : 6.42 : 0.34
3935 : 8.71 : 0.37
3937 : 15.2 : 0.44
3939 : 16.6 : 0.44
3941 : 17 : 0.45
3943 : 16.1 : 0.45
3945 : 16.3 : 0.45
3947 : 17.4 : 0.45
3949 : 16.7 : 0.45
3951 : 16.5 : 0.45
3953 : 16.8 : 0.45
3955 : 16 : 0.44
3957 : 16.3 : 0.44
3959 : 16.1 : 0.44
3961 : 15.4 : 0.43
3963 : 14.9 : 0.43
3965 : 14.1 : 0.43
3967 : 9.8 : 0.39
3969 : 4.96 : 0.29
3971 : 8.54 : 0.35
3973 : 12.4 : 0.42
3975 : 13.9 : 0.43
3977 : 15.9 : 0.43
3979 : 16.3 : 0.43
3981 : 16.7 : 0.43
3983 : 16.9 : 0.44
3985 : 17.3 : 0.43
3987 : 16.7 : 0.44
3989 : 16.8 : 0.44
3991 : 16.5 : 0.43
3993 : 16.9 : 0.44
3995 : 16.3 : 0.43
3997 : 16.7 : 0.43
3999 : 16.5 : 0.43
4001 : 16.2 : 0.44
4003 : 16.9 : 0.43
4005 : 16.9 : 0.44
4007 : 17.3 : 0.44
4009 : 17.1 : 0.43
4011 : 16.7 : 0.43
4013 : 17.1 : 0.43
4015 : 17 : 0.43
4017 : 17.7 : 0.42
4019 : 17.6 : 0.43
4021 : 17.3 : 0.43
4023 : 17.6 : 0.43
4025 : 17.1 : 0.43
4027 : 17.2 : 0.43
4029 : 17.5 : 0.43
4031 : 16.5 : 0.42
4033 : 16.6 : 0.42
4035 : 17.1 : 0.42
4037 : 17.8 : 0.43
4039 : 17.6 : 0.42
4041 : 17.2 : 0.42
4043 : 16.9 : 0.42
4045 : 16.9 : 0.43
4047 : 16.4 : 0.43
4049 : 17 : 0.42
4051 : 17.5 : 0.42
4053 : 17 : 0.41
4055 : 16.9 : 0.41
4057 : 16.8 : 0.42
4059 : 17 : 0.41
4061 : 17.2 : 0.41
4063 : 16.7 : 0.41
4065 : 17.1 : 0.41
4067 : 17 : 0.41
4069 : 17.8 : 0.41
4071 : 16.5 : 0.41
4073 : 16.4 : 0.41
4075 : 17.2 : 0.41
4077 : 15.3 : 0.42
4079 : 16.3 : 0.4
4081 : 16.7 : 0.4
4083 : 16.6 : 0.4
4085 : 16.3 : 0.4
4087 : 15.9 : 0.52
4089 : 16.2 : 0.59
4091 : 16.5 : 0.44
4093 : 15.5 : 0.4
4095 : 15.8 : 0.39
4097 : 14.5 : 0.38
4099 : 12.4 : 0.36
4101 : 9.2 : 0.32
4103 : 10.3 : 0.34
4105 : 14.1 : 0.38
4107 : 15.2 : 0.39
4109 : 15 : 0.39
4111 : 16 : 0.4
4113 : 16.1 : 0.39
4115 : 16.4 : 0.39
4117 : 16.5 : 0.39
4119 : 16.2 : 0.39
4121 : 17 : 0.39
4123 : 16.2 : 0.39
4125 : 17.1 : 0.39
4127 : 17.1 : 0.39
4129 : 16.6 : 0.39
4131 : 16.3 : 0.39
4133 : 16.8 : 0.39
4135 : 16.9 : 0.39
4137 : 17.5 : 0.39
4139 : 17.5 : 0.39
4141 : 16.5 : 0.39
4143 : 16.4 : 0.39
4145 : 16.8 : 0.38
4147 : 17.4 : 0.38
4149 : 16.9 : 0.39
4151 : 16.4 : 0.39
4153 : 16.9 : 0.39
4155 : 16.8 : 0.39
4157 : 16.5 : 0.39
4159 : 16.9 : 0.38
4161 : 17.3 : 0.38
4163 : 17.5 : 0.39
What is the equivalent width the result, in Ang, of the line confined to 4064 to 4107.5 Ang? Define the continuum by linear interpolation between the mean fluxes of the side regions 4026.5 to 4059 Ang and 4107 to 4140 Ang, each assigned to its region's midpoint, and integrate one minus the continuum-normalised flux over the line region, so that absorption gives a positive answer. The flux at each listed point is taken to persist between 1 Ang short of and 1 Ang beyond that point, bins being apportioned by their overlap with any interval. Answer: 3.6 Ang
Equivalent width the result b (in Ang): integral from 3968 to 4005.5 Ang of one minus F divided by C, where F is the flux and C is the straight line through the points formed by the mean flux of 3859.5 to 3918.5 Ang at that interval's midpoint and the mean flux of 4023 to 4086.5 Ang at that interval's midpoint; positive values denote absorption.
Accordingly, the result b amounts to 2.8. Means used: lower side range 15.8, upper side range 16.9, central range 15.2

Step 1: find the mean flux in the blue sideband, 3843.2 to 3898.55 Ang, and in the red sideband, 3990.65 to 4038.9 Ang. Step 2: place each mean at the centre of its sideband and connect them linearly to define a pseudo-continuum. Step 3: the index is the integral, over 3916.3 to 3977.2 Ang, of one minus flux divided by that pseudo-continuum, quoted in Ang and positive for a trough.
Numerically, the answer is 6.97 Ang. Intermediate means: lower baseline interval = 15.7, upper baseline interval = 17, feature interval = 14.5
